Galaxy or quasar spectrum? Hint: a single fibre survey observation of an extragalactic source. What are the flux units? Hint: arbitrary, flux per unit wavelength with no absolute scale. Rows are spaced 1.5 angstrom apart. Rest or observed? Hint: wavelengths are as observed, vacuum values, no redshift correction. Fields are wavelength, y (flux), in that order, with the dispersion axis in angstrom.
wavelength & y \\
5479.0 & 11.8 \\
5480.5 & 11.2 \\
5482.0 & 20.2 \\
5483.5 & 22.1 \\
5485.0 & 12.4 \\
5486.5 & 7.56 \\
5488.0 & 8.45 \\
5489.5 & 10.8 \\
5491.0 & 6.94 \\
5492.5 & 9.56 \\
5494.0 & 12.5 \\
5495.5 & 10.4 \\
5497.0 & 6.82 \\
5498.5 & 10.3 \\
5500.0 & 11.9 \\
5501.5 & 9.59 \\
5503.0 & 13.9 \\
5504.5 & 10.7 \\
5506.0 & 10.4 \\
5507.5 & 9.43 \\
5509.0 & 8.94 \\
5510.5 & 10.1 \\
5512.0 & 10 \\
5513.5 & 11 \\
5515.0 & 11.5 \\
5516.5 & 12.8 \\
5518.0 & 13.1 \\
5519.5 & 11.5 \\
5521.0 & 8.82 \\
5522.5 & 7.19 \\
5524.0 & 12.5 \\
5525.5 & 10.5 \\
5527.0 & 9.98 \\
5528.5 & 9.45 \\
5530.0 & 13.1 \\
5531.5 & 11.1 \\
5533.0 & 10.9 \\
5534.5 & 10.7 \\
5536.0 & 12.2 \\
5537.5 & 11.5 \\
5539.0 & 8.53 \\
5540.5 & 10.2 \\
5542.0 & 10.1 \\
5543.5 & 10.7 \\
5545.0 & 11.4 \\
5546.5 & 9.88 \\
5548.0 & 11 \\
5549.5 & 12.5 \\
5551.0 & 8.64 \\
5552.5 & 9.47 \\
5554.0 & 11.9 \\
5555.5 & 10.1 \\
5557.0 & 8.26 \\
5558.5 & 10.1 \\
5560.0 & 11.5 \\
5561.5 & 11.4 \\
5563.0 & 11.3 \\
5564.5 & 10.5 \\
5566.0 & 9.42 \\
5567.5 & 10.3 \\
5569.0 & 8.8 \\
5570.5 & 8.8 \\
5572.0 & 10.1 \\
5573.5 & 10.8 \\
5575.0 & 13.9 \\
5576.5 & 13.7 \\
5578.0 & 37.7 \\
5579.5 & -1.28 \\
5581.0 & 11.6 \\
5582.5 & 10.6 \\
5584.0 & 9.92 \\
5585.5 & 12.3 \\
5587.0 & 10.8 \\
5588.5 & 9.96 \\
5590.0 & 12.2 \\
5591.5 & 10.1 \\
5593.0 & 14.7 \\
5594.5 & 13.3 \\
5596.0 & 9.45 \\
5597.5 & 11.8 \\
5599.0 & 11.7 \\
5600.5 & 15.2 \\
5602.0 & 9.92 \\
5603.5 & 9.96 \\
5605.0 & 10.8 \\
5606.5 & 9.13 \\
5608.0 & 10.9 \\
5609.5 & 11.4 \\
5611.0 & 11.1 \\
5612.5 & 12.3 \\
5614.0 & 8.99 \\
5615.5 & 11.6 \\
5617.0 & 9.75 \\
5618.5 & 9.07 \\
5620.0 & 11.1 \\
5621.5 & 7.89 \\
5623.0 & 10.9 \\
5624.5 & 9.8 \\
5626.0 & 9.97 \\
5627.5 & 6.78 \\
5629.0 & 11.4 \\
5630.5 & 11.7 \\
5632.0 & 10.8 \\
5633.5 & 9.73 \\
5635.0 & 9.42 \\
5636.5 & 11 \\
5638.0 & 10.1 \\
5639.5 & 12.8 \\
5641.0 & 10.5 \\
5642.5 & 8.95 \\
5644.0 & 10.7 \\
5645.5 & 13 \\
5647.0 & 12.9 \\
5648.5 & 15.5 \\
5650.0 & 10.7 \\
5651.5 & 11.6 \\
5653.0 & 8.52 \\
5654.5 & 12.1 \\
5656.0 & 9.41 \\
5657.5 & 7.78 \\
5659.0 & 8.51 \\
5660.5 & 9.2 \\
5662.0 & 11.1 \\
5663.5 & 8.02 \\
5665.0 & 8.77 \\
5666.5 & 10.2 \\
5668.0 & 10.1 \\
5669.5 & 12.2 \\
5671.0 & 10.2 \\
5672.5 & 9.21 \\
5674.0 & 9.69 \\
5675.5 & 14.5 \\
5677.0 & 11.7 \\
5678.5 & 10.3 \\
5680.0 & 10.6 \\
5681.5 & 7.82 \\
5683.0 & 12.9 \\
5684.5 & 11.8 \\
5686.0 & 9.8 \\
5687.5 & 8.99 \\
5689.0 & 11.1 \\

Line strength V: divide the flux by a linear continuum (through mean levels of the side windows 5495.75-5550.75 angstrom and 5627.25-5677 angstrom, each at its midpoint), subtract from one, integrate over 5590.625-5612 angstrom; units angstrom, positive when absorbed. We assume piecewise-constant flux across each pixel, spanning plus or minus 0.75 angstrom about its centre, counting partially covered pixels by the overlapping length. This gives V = -1.6 angstrom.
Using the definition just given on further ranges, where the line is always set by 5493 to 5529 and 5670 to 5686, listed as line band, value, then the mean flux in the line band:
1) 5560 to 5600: -3.9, 11.7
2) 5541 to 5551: -0.1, 10.7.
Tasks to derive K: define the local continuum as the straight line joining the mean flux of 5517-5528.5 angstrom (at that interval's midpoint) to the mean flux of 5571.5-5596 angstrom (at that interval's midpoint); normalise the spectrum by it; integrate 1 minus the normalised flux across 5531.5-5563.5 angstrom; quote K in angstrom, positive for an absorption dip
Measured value 2.0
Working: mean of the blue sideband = 10.5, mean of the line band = 10.6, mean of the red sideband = 12.5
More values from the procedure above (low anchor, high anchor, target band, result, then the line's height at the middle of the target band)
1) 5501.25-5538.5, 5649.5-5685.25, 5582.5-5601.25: -2.1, 10.6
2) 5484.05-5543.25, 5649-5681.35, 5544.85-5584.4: -3.1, 10.4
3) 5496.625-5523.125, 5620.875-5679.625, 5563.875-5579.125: -3.7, 10.5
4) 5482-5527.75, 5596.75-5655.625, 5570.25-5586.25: -2.7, 10.8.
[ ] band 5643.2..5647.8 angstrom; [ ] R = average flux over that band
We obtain 12.2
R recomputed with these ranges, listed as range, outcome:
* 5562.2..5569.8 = 10.1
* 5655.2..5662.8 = 9.21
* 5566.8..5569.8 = 9.52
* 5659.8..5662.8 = 10.1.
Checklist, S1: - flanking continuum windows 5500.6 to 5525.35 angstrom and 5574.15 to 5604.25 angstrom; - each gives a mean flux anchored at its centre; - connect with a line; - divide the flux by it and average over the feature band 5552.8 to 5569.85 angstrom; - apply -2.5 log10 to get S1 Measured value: 0.14 mag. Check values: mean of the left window 10.7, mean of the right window 12.4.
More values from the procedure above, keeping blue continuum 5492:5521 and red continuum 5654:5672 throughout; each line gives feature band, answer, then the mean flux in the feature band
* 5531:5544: -0.01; 10.6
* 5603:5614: -0.06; 10.7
